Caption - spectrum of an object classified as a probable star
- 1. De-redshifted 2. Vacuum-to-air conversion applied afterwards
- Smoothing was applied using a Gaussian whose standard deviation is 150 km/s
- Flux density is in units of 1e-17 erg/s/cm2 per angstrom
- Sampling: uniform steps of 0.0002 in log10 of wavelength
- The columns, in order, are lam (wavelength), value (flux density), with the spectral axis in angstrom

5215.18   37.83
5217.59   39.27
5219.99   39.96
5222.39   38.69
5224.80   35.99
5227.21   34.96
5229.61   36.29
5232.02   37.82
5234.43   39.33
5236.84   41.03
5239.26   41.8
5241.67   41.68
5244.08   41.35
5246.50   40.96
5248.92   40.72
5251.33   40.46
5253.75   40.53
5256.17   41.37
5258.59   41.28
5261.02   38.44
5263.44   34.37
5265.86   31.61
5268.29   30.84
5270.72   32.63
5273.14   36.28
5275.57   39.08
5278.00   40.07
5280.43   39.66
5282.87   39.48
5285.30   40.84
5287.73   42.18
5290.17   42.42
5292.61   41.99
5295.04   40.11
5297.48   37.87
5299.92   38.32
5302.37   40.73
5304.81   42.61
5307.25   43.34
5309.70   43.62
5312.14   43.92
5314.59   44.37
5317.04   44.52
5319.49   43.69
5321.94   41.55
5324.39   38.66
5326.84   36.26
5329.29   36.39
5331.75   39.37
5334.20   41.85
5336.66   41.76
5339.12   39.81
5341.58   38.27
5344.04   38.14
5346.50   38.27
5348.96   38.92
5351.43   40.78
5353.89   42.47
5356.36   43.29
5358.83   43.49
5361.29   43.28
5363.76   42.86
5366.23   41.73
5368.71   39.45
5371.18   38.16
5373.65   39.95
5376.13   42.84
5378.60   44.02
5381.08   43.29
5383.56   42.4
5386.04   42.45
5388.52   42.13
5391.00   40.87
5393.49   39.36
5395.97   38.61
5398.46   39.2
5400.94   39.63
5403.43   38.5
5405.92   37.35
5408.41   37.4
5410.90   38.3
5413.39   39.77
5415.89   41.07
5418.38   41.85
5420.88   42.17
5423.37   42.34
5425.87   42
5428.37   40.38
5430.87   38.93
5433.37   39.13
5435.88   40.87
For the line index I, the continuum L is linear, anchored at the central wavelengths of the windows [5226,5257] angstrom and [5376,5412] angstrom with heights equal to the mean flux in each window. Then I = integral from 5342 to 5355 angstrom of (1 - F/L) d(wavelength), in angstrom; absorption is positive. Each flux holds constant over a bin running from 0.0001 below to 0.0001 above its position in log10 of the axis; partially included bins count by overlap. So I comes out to 0.2 angstrom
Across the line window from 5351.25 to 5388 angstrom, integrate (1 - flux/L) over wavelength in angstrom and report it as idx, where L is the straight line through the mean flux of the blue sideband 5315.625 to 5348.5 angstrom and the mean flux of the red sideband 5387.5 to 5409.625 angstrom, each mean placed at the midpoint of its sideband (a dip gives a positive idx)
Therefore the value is -2.4 angstrom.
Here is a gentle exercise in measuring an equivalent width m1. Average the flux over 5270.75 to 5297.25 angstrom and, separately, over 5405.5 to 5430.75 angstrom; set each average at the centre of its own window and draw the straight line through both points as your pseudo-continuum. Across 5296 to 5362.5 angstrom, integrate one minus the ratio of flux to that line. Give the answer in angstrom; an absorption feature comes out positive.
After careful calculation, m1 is -1.6 angstrom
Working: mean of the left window 39.8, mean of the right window 40.3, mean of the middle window 40.9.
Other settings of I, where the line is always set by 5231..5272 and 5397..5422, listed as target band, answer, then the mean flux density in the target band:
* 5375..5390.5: -1.3 angstrom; 42.8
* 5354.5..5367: -1.2 angstrom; 43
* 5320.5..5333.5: 0.1 angstrom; 38.7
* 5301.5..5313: -1.2 angstrom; 42.9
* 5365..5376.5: -0.3 angstrom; 40.2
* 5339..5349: 0.2 angstrom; 38.5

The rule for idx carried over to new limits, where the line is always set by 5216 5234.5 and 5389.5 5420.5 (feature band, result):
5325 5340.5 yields -0.2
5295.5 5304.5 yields -0.2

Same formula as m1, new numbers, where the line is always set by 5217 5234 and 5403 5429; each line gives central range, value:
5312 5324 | -1.4 angstrom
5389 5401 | 0.1 angstrom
